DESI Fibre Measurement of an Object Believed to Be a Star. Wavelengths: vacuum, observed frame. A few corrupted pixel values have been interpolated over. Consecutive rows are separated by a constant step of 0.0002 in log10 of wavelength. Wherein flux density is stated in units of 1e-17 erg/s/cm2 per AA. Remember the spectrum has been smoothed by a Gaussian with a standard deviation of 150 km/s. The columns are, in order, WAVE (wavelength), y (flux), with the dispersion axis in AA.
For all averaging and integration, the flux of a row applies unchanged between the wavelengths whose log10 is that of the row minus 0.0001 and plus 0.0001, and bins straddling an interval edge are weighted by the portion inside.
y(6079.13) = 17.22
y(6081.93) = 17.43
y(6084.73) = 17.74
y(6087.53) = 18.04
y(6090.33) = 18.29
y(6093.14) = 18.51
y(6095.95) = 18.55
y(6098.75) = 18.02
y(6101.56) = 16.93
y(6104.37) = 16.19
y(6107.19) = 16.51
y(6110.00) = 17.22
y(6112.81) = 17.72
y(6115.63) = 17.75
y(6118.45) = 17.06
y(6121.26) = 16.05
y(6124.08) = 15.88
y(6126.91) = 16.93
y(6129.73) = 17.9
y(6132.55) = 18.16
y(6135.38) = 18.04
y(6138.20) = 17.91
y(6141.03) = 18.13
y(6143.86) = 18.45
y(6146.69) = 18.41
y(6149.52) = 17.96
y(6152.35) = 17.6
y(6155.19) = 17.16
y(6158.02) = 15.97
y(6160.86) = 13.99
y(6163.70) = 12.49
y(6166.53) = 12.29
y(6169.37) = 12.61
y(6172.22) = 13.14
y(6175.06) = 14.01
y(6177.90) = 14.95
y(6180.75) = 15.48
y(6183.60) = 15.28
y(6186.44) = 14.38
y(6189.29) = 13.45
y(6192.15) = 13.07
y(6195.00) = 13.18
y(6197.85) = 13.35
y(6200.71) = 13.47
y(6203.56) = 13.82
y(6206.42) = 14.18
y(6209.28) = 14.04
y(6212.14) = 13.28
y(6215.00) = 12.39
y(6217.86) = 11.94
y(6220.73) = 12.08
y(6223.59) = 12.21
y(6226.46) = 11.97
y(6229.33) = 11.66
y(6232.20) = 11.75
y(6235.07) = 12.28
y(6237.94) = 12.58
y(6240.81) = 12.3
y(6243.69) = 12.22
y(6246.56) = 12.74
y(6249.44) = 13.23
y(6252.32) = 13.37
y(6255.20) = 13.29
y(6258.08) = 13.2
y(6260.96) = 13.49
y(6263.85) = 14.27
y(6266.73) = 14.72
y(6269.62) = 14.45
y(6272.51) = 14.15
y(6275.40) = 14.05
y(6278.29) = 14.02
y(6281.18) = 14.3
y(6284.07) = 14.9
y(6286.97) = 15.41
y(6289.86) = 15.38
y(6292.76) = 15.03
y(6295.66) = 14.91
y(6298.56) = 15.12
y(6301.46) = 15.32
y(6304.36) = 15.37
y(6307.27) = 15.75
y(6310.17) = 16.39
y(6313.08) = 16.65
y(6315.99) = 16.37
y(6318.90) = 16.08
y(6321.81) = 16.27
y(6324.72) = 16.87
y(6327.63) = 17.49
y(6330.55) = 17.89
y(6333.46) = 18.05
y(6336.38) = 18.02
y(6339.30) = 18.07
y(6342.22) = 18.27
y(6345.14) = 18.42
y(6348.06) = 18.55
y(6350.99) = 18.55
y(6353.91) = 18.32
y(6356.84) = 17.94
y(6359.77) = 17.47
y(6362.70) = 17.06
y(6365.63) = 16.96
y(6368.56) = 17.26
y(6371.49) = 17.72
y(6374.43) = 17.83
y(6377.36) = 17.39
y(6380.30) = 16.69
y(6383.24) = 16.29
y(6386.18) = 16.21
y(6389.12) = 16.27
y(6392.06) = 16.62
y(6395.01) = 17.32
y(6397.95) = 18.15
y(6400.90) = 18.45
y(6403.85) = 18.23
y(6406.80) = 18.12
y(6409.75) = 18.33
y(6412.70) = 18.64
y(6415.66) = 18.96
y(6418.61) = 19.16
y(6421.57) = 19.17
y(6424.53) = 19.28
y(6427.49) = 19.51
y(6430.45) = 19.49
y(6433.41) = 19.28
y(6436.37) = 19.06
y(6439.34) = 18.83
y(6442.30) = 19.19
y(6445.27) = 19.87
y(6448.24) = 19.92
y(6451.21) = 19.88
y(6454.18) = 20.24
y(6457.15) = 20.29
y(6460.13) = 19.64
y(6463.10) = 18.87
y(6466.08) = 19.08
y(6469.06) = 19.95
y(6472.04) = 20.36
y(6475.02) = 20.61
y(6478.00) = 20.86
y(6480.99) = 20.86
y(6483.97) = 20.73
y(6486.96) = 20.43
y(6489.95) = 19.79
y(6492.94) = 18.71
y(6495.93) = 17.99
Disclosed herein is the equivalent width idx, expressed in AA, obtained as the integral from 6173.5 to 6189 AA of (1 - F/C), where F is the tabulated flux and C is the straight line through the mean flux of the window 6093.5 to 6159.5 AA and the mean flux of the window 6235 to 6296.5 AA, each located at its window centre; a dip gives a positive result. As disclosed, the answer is 1.3 AA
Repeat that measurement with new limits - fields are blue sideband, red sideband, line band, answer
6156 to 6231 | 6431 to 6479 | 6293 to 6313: 0.68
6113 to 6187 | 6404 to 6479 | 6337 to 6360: 0.18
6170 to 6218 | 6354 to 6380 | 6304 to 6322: 0.16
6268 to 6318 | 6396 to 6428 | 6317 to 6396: -1.82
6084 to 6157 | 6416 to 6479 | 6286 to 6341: 7.12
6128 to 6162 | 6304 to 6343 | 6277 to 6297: 2.62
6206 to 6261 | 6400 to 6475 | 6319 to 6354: -3.91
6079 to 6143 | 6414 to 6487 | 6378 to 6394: 2.33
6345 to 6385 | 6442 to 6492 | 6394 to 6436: 0.08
